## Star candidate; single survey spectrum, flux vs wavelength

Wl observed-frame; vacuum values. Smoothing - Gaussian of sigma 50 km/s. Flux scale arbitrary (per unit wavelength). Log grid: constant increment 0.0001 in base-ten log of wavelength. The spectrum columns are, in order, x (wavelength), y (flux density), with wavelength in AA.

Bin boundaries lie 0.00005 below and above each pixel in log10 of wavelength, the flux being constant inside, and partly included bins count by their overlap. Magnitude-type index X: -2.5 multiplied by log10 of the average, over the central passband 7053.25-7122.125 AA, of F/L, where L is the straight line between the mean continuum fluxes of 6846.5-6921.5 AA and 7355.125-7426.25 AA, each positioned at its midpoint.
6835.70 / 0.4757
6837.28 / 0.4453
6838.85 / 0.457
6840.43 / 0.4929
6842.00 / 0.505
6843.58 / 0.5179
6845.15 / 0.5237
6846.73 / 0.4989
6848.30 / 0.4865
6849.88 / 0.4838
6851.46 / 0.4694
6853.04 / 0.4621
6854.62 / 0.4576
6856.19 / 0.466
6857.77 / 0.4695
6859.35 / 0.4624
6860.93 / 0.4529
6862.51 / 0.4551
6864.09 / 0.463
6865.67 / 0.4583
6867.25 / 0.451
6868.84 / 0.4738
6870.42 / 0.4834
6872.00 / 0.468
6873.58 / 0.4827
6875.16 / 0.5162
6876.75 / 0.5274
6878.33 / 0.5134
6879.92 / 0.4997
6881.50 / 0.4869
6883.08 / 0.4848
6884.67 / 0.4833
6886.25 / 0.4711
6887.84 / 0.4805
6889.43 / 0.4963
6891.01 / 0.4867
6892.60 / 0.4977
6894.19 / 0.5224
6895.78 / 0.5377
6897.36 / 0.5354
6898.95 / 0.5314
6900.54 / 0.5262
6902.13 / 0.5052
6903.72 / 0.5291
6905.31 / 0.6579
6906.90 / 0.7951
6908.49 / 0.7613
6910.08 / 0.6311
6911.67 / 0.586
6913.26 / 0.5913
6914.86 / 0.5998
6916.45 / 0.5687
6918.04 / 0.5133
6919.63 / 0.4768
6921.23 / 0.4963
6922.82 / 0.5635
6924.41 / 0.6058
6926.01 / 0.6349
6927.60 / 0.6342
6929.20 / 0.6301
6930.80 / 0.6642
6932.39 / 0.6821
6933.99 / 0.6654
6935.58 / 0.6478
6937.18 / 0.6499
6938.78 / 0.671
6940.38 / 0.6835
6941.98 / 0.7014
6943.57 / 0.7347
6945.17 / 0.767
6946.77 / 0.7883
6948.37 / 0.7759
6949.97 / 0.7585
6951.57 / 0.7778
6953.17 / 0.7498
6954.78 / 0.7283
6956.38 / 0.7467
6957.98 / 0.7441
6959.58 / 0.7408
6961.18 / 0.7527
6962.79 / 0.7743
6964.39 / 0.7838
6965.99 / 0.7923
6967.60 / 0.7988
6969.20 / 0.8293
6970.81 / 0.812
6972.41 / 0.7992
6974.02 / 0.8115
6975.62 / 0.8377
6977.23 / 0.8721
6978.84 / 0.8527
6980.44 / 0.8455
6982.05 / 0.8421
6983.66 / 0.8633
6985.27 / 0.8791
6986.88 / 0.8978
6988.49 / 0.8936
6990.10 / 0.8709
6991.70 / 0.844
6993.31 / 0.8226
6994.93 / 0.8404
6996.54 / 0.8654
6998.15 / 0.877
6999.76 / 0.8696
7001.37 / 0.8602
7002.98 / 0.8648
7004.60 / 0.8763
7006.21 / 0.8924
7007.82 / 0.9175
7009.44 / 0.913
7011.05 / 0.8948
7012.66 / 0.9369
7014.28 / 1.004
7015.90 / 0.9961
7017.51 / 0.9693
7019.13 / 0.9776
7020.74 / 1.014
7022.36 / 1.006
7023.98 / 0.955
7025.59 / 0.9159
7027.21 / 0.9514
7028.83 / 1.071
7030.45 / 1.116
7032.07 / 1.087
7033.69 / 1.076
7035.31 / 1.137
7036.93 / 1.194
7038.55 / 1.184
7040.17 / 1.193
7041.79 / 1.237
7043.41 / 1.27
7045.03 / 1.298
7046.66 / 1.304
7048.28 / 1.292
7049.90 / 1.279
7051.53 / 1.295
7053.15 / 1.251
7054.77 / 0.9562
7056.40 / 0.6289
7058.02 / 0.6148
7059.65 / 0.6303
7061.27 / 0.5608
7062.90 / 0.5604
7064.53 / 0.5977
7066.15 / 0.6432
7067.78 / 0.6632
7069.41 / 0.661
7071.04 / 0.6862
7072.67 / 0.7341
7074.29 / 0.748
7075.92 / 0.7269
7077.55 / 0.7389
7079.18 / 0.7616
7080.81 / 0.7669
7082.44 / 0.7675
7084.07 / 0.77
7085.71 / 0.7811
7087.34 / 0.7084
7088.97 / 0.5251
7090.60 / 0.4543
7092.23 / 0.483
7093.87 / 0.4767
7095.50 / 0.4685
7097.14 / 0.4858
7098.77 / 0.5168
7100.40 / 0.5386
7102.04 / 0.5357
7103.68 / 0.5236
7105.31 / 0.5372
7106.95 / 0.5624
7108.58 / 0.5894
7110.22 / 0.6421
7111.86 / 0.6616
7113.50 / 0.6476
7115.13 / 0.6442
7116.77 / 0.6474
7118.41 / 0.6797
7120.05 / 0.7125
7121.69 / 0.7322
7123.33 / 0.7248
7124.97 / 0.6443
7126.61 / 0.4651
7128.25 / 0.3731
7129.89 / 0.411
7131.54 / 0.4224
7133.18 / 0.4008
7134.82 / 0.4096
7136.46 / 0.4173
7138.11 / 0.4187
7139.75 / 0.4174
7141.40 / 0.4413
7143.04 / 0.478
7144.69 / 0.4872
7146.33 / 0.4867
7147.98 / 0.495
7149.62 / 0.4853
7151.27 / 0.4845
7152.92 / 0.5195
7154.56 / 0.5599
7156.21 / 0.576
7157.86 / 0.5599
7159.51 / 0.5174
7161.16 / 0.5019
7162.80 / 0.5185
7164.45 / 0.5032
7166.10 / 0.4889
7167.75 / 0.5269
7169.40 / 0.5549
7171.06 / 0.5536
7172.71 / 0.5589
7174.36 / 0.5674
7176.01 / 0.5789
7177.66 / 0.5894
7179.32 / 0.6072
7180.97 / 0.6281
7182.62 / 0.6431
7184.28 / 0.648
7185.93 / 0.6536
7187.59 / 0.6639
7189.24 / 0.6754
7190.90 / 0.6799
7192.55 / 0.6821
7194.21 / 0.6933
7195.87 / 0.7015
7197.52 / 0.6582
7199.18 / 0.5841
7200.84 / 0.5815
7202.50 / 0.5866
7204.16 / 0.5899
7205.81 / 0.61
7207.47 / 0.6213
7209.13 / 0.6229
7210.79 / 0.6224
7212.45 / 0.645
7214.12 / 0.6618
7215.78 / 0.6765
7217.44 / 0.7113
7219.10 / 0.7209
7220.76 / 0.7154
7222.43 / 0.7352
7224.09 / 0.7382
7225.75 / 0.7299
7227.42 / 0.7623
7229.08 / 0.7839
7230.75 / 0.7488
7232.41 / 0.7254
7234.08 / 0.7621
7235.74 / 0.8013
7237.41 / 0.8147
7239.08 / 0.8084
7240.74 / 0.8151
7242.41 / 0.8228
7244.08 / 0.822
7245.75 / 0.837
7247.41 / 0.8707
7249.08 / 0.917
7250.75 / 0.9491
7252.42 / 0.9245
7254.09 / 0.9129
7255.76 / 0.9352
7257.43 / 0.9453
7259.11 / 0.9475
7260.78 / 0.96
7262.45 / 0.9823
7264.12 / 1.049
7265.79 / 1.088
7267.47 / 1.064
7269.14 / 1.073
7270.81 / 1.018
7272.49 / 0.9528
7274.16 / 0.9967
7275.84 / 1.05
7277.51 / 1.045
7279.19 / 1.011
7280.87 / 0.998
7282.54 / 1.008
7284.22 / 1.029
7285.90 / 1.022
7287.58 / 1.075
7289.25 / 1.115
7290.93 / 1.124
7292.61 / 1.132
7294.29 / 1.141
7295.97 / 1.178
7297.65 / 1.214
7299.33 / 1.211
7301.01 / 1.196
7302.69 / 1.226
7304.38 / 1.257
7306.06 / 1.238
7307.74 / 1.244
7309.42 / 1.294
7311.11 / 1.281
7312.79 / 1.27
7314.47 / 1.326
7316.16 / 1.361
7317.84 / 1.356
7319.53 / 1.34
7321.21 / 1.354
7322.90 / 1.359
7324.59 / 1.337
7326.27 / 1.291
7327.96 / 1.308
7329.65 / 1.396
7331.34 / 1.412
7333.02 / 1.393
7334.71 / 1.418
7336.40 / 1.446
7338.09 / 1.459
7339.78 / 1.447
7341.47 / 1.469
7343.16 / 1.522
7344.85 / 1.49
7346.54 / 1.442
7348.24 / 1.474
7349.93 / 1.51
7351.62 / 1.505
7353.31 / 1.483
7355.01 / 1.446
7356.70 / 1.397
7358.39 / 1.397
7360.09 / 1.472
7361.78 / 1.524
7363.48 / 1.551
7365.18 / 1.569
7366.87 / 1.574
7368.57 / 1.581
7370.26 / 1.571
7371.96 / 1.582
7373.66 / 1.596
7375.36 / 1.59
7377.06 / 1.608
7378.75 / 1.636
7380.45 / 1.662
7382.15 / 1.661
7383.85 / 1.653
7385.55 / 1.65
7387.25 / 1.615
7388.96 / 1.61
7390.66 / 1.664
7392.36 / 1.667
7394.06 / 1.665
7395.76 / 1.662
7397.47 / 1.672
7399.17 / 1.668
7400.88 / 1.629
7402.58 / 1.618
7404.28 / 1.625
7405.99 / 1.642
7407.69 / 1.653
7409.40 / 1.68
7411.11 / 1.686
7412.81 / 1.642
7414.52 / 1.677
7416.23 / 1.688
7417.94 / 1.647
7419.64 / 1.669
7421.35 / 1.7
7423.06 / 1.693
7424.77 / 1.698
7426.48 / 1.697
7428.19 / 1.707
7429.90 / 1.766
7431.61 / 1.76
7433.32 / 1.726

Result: 0.43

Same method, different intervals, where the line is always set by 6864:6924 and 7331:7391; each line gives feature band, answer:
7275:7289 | 0.30 mag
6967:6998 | -0.18 mag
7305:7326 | 0.10 mag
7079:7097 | 0.45 mag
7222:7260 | 0.46 mag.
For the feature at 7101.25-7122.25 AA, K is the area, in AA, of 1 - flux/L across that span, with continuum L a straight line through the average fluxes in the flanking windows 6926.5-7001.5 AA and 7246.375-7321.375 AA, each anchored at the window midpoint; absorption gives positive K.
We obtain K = 6.9 AA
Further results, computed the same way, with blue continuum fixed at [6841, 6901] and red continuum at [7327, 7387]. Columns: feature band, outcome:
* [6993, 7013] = -2.9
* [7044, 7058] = -4.3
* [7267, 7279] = 2.8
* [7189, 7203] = 6.2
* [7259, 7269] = 2.2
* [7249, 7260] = 3.1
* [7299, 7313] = 1.6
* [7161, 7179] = 9.3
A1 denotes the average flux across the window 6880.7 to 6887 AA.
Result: 0.482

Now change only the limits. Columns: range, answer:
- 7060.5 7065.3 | 0.572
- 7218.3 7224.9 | 0.727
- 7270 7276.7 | 1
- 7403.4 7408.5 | 1.64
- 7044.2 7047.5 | 1.3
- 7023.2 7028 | 0.942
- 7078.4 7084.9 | 0.766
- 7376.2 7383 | 1.64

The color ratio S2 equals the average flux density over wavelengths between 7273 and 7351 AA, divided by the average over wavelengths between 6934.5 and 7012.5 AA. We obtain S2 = 1.56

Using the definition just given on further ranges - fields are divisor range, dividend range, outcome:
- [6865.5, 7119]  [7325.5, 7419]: 2.09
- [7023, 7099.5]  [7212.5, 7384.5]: 1.37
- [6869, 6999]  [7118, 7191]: 0.80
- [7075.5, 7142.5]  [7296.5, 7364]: 2.39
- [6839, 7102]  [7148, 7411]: 1.49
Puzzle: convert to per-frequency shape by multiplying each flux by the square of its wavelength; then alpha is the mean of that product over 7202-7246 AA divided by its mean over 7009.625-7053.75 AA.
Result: 0.69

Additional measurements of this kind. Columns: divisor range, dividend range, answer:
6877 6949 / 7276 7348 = 2.39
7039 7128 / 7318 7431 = 2.29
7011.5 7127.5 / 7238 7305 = 1.33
